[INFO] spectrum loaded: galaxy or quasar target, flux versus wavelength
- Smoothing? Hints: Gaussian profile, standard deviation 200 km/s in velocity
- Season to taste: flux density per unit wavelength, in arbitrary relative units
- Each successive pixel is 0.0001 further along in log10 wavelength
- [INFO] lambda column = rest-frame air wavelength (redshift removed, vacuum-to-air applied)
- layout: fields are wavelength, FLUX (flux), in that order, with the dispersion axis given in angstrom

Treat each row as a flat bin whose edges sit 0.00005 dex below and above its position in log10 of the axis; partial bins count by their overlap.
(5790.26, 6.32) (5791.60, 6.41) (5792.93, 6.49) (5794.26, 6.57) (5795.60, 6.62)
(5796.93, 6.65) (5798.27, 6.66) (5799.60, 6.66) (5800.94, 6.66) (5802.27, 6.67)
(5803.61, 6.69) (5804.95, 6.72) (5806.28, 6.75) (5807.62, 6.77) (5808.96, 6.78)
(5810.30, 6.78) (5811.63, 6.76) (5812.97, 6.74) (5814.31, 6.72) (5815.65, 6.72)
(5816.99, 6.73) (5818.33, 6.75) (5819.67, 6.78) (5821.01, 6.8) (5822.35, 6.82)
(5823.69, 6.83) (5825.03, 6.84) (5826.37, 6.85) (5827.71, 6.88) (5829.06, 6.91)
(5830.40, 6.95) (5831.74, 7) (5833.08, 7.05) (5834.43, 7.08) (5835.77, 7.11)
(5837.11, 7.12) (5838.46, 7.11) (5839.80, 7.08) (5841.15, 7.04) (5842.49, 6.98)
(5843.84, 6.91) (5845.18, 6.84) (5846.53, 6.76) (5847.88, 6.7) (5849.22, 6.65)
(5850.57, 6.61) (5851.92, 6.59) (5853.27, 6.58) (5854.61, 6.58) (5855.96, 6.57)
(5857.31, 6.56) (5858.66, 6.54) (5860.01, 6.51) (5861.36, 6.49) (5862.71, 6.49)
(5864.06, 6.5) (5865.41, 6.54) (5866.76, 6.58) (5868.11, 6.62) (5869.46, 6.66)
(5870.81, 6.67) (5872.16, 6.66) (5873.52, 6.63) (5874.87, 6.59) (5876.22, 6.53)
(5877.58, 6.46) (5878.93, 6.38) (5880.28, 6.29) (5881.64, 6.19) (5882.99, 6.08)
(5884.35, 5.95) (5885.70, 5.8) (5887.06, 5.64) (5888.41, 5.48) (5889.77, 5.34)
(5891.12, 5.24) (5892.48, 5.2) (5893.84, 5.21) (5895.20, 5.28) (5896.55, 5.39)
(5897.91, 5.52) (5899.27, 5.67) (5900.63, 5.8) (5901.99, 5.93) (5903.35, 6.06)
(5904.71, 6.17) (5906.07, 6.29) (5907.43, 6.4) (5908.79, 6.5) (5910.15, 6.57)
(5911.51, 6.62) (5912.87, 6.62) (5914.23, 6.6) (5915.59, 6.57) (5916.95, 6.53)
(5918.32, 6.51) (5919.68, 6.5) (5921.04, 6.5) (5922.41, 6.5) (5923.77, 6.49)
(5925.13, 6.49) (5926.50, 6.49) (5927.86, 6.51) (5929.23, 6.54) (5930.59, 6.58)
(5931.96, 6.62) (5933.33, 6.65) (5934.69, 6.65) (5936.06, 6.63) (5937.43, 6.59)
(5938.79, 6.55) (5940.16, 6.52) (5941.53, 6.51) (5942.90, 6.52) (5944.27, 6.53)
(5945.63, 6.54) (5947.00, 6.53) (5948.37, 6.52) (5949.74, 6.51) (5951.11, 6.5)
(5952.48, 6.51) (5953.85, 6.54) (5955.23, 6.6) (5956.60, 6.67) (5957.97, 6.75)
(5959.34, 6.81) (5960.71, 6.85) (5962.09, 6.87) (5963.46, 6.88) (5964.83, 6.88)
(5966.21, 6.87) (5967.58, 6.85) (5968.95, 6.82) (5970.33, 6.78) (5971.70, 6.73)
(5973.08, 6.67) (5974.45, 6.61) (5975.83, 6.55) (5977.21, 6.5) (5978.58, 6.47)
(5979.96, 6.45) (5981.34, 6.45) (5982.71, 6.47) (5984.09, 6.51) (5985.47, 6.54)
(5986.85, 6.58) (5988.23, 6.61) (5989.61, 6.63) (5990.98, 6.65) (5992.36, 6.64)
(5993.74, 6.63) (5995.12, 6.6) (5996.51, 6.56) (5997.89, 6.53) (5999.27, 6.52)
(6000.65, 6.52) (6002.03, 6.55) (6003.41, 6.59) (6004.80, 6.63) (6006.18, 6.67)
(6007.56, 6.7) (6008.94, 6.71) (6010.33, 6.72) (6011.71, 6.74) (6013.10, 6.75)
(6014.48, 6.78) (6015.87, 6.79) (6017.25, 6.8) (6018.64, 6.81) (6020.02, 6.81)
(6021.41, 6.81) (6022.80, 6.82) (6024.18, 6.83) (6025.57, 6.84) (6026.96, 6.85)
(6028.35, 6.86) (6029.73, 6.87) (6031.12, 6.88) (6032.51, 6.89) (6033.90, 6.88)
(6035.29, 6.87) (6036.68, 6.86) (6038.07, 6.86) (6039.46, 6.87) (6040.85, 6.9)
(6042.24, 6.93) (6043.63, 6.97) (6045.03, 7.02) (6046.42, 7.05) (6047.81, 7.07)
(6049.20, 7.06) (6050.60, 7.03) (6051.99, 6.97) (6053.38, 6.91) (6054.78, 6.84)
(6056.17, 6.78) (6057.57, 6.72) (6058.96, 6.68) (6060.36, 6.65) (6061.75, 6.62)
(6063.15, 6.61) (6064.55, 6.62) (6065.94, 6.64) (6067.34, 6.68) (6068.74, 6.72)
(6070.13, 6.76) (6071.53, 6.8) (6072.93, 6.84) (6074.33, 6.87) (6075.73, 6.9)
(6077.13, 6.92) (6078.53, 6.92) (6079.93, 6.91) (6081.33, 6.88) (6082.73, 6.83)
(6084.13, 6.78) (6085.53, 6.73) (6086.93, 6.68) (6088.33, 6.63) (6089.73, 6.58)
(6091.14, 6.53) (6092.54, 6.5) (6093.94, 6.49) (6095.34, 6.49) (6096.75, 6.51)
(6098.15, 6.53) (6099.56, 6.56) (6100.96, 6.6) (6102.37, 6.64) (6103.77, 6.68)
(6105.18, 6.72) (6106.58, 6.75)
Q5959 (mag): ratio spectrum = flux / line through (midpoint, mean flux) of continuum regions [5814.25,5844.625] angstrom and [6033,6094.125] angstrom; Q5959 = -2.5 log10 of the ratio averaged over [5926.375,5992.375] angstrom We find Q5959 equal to 0.04 mag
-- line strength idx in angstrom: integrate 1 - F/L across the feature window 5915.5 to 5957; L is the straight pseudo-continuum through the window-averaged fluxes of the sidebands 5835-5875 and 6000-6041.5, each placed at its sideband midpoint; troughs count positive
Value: 1.2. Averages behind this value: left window 6.71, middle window 6.54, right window 6.78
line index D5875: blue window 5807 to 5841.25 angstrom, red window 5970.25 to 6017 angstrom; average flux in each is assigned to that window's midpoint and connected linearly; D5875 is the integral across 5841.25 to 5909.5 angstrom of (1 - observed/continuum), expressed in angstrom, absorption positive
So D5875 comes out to 5.5 angstrom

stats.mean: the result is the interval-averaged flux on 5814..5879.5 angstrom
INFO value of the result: 6.74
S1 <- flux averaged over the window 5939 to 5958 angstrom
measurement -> 6.55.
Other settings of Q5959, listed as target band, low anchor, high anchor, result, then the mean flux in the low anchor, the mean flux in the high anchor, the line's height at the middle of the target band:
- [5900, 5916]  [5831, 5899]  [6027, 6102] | 0.02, 6.4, 6.78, 6.48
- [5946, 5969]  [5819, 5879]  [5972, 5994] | -0.02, 6.75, 6.56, 6.6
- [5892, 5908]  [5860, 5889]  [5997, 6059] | 0.12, 6.35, 6.81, 6.43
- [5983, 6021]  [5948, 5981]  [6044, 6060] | 0.02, 6.67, 6.91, 6.78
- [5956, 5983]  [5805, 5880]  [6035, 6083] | 0.02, 6.74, 6.84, 6.8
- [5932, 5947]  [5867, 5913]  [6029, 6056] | -0.04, 6.07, 6.93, 6.35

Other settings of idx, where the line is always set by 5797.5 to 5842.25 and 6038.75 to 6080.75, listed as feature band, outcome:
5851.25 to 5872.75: 0.9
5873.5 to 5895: 3.0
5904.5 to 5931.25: 1.3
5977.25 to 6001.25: 1.0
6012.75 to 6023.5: 0.1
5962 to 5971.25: 0.0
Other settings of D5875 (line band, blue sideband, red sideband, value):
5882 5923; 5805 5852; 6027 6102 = 4.9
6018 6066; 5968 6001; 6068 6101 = -1.4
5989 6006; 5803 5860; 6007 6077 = 0.6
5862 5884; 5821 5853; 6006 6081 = 1.3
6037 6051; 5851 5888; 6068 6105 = -0.7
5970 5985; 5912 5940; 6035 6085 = 0.2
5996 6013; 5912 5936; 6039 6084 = 0.2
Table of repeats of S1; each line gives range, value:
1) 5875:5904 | 5.8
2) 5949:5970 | 6.73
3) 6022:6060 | 6.89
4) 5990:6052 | 6.79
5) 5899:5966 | 6.52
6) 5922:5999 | 6.61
